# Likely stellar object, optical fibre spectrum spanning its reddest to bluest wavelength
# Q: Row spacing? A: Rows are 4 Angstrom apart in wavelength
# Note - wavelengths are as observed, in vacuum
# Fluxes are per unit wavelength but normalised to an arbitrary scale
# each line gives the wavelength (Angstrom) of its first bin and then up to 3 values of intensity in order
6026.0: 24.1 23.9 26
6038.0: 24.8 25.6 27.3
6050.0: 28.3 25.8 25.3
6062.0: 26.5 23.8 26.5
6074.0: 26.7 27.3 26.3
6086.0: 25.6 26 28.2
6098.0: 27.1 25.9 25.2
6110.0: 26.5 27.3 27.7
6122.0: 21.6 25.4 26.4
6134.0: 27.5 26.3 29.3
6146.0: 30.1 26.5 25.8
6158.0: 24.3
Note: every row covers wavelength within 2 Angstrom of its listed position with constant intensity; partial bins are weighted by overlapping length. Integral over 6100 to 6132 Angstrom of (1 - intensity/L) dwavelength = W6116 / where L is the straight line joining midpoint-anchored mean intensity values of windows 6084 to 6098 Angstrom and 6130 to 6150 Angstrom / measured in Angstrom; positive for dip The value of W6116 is 1.83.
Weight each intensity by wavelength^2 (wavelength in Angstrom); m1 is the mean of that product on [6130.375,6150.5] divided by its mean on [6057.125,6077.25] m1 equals 1.1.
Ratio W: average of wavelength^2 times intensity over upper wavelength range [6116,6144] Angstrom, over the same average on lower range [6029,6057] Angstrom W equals 1.04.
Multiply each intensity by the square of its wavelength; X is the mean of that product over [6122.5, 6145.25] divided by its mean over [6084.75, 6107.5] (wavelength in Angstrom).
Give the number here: 1.0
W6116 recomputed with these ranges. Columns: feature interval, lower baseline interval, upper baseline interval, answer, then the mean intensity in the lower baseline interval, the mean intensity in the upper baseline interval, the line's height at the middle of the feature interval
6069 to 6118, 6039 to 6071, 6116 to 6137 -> -1.3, 26.1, 25.7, 25.9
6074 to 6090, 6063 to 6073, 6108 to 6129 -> -0.5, 25.4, 25.7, 25.5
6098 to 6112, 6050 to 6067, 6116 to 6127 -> -0.5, 25.8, 24.9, 25.1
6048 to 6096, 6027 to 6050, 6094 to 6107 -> -0.5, 25.7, 26.5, 26.1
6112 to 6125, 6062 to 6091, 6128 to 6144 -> 0.7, 26.1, 27.4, 27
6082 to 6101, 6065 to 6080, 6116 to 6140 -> -0.4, 26.2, 25.8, 26.1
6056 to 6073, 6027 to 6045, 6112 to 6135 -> -0.1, 25.1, 25.9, 25.4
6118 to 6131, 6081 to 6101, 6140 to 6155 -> 1.3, 26.6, 28.1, 27.5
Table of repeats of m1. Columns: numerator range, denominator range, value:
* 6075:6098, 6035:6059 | 1.03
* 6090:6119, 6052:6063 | 1.05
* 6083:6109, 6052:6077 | 1.03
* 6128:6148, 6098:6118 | 1.07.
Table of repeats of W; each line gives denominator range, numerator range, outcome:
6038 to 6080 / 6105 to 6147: 1.04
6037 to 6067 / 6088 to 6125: 1.02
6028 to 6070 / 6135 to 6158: 1.09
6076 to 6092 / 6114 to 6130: 0.98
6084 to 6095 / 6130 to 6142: 1.04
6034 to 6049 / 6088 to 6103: 1.05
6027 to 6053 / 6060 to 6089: 1.02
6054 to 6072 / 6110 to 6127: 1.02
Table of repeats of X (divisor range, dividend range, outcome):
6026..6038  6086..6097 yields 1.10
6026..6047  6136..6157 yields 1.12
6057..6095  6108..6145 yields 1.03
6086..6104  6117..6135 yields 0.97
